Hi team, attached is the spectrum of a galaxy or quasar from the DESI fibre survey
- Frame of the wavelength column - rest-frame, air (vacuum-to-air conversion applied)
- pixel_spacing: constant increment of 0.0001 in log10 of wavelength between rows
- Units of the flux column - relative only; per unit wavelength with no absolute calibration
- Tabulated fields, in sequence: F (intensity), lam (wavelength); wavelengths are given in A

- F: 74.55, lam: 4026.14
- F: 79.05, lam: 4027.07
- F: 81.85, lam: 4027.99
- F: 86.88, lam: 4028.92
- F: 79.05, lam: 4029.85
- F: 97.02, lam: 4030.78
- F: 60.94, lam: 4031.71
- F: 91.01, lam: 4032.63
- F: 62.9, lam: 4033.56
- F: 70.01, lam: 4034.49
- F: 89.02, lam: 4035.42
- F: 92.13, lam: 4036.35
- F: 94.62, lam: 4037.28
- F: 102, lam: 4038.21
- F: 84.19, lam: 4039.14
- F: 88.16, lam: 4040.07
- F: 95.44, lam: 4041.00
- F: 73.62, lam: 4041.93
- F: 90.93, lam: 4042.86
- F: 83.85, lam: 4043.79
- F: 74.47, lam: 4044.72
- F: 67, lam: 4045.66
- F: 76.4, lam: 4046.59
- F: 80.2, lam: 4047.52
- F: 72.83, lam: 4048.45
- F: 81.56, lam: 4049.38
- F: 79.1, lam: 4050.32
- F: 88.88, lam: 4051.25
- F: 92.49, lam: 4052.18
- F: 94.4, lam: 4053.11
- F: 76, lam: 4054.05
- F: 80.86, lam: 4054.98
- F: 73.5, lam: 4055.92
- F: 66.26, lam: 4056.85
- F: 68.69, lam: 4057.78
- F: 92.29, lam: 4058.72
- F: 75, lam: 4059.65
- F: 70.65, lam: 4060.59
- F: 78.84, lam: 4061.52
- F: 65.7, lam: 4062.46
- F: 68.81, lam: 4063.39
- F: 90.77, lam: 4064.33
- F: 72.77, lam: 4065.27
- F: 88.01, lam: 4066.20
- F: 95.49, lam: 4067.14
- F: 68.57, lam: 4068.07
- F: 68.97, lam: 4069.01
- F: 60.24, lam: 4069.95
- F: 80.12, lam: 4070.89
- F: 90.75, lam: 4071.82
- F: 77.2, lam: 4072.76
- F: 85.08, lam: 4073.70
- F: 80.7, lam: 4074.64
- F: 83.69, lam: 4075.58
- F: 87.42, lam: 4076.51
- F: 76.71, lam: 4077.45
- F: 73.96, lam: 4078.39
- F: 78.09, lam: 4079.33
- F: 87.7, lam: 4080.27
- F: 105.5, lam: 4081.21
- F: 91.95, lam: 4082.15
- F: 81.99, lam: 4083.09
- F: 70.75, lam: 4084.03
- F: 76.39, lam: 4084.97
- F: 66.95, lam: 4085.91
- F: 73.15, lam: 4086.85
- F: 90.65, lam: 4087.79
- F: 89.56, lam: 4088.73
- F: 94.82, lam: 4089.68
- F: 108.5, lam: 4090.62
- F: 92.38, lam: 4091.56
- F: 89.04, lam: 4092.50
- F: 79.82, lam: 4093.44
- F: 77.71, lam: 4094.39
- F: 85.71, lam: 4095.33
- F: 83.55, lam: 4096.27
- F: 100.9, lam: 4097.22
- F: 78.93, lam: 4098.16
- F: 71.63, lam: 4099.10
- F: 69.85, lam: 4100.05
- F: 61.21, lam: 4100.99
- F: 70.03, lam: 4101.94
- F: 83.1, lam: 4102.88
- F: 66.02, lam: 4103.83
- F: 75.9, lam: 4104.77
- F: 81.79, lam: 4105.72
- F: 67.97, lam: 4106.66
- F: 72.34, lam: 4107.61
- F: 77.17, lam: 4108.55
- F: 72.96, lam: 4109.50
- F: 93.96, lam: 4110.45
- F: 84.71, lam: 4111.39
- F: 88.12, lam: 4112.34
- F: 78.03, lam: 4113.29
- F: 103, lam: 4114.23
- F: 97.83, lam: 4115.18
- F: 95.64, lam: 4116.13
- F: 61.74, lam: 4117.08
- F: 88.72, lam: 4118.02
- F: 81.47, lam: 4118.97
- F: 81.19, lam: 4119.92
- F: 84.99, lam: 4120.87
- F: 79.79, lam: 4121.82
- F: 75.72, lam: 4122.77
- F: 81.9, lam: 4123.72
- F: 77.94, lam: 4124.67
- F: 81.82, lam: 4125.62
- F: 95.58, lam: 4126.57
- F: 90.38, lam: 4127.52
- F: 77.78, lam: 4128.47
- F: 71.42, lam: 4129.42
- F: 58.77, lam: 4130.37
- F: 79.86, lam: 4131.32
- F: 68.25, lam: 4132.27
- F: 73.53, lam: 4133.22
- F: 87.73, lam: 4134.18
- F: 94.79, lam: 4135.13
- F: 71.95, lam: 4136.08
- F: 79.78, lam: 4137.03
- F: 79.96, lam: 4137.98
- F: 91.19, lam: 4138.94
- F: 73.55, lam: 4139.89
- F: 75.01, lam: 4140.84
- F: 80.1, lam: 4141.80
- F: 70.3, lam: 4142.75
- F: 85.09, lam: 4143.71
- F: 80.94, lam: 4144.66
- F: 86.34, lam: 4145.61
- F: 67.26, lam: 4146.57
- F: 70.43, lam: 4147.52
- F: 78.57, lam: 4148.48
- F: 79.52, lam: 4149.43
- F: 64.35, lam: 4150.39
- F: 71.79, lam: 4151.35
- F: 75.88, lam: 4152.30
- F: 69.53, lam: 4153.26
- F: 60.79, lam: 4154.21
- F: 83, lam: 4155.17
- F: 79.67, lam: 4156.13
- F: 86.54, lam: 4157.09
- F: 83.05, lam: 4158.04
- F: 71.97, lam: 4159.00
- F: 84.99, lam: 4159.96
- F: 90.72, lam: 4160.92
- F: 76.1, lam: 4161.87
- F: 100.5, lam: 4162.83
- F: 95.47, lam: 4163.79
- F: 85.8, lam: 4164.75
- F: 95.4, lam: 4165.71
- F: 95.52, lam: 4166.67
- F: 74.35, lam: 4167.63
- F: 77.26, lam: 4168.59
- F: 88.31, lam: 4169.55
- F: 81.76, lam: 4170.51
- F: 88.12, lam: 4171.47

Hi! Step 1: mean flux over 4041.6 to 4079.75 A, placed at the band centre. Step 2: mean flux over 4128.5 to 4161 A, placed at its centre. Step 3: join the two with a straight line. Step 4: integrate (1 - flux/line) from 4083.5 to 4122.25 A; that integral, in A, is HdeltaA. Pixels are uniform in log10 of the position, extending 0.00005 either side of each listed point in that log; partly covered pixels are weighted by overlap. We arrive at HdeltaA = -1.8 A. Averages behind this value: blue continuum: 78.8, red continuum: 77.1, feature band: 81.7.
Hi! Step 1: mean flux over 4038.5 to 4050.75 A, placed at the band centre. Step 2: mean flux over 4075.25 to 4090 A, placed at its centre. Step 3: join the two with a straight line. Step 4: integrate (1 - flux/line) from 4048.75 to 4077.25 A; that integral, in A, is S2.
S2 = 0.9 A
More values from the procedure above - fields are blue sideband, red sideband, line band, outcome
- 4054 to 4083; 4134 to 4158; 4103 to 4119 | -0.6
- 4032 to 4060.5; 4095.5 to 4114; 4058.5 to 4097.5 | -1.2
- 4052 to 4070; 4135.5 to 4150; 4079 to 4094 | -1.6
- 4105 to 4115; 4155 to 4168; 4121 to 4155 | 2.8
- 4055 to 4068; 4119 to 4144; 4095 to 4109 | 0.4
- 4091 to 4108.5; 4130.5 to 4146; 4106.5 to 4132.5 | -0.8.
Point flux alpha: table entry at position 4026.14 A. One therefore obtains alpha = 74.55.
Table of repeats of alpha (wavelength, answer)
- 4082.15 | 91.95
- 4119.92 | 81.19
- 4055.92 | 73.5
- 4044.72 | 74.47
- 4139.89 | 73.55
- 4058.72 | 92.29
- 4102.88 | 83.1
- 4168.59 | 77.26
